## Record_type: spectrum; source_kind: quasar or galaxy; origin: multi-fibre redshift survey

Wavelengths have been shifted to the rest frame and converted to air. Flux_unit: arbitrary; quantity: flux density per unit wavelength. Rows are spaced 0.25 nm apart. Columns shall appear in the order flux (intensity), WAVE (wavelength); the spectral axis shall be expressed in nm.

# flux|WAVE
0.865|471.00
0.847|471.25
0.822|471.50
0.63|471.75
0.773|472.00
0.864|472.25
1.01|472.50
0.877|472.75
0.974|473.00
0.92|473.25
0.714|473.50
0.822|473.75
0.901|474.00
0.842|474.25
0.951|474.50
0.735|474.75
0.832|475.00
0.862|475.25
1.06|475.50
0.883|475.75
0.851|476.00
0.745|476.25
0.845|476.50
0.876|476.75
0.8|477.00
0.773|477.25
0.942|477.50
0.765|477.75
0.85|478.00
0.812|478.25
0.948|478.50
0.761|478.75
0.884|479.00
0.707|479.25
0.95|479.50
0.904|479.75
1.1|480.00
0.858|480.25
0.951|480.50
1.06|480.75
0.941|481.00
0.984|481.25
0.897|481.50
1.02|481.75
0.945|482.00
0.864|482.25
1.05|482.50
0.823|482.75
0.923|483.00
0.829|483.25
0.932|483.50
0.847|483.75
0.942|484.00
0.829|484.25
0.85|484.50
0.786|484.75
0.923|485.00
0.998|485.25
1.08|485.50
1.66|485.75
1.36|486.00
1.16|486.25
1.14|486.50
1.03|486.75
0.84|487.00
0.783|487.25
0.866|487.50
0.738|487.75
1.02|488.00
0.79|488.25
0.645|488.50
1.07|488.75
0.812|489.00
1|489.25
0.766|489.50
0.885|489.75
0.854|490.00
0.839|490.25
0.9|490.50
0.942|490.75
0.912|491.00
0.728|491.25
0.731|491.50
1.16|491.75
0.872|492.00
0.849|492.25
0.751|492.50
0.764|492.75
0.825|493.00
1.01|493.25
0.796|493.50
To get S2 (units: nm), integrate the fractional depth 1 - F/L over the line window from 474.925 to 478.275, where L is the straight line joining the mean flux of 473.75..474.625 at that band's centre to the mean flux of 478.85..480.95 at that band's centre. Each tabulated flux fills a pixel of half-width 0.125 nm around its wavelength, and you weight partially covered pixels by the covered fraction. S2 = 0.19 nm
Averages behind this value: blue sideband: 0.887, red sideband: 0.925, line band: 0.851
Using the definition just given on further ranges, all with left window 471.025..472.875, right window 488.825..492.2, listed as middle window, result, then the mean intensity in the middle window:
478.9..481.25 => -0.21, 0.932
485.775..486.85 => -0.44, 1.22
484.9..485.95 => -0.39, 1.18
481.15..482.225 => -0.12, 0.952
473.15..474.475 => -0.01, 0.847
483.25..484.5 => -0.02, 0.878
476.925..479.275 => 0.05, 0.83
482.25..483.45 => -0.06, 0.903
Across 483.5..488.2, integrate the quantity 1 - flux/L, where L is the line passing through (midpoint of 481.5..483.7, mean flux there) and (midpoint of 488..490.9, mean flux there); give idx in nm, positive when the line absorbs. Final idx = -0.48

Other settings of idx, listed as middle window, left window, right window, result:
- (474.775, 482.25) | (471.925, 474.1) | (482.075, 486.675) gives 0.385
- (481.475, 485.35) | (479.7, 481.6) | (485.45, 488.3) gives 0.374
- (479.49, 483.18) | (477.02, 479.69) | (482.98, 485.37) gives -0.375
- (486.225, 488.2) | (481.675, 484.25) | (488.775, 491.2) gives -0.081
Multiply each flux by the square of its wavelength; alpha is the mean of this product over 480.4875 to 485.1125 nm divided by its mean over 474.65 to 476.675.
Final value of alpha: 1.1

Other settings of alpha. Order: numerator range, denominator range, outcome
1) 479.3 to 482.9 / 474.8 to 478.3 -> 1.14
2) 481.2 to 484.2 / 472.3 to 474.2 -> 1.08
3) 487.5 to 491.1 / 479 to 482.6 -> 0.96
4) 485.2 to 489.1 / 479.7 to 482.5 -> 1.07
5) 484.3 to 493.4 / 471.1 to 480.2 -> 1.14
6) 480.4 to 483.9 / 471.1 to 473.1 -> 1.15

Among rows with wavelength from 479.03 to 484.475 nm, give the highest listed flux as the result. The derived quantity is 1.1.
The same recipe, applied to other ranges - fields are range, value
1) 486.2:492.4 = 1.16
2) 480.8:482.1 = 1.02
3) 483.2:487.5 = 1.66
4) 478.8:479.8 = 0.95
